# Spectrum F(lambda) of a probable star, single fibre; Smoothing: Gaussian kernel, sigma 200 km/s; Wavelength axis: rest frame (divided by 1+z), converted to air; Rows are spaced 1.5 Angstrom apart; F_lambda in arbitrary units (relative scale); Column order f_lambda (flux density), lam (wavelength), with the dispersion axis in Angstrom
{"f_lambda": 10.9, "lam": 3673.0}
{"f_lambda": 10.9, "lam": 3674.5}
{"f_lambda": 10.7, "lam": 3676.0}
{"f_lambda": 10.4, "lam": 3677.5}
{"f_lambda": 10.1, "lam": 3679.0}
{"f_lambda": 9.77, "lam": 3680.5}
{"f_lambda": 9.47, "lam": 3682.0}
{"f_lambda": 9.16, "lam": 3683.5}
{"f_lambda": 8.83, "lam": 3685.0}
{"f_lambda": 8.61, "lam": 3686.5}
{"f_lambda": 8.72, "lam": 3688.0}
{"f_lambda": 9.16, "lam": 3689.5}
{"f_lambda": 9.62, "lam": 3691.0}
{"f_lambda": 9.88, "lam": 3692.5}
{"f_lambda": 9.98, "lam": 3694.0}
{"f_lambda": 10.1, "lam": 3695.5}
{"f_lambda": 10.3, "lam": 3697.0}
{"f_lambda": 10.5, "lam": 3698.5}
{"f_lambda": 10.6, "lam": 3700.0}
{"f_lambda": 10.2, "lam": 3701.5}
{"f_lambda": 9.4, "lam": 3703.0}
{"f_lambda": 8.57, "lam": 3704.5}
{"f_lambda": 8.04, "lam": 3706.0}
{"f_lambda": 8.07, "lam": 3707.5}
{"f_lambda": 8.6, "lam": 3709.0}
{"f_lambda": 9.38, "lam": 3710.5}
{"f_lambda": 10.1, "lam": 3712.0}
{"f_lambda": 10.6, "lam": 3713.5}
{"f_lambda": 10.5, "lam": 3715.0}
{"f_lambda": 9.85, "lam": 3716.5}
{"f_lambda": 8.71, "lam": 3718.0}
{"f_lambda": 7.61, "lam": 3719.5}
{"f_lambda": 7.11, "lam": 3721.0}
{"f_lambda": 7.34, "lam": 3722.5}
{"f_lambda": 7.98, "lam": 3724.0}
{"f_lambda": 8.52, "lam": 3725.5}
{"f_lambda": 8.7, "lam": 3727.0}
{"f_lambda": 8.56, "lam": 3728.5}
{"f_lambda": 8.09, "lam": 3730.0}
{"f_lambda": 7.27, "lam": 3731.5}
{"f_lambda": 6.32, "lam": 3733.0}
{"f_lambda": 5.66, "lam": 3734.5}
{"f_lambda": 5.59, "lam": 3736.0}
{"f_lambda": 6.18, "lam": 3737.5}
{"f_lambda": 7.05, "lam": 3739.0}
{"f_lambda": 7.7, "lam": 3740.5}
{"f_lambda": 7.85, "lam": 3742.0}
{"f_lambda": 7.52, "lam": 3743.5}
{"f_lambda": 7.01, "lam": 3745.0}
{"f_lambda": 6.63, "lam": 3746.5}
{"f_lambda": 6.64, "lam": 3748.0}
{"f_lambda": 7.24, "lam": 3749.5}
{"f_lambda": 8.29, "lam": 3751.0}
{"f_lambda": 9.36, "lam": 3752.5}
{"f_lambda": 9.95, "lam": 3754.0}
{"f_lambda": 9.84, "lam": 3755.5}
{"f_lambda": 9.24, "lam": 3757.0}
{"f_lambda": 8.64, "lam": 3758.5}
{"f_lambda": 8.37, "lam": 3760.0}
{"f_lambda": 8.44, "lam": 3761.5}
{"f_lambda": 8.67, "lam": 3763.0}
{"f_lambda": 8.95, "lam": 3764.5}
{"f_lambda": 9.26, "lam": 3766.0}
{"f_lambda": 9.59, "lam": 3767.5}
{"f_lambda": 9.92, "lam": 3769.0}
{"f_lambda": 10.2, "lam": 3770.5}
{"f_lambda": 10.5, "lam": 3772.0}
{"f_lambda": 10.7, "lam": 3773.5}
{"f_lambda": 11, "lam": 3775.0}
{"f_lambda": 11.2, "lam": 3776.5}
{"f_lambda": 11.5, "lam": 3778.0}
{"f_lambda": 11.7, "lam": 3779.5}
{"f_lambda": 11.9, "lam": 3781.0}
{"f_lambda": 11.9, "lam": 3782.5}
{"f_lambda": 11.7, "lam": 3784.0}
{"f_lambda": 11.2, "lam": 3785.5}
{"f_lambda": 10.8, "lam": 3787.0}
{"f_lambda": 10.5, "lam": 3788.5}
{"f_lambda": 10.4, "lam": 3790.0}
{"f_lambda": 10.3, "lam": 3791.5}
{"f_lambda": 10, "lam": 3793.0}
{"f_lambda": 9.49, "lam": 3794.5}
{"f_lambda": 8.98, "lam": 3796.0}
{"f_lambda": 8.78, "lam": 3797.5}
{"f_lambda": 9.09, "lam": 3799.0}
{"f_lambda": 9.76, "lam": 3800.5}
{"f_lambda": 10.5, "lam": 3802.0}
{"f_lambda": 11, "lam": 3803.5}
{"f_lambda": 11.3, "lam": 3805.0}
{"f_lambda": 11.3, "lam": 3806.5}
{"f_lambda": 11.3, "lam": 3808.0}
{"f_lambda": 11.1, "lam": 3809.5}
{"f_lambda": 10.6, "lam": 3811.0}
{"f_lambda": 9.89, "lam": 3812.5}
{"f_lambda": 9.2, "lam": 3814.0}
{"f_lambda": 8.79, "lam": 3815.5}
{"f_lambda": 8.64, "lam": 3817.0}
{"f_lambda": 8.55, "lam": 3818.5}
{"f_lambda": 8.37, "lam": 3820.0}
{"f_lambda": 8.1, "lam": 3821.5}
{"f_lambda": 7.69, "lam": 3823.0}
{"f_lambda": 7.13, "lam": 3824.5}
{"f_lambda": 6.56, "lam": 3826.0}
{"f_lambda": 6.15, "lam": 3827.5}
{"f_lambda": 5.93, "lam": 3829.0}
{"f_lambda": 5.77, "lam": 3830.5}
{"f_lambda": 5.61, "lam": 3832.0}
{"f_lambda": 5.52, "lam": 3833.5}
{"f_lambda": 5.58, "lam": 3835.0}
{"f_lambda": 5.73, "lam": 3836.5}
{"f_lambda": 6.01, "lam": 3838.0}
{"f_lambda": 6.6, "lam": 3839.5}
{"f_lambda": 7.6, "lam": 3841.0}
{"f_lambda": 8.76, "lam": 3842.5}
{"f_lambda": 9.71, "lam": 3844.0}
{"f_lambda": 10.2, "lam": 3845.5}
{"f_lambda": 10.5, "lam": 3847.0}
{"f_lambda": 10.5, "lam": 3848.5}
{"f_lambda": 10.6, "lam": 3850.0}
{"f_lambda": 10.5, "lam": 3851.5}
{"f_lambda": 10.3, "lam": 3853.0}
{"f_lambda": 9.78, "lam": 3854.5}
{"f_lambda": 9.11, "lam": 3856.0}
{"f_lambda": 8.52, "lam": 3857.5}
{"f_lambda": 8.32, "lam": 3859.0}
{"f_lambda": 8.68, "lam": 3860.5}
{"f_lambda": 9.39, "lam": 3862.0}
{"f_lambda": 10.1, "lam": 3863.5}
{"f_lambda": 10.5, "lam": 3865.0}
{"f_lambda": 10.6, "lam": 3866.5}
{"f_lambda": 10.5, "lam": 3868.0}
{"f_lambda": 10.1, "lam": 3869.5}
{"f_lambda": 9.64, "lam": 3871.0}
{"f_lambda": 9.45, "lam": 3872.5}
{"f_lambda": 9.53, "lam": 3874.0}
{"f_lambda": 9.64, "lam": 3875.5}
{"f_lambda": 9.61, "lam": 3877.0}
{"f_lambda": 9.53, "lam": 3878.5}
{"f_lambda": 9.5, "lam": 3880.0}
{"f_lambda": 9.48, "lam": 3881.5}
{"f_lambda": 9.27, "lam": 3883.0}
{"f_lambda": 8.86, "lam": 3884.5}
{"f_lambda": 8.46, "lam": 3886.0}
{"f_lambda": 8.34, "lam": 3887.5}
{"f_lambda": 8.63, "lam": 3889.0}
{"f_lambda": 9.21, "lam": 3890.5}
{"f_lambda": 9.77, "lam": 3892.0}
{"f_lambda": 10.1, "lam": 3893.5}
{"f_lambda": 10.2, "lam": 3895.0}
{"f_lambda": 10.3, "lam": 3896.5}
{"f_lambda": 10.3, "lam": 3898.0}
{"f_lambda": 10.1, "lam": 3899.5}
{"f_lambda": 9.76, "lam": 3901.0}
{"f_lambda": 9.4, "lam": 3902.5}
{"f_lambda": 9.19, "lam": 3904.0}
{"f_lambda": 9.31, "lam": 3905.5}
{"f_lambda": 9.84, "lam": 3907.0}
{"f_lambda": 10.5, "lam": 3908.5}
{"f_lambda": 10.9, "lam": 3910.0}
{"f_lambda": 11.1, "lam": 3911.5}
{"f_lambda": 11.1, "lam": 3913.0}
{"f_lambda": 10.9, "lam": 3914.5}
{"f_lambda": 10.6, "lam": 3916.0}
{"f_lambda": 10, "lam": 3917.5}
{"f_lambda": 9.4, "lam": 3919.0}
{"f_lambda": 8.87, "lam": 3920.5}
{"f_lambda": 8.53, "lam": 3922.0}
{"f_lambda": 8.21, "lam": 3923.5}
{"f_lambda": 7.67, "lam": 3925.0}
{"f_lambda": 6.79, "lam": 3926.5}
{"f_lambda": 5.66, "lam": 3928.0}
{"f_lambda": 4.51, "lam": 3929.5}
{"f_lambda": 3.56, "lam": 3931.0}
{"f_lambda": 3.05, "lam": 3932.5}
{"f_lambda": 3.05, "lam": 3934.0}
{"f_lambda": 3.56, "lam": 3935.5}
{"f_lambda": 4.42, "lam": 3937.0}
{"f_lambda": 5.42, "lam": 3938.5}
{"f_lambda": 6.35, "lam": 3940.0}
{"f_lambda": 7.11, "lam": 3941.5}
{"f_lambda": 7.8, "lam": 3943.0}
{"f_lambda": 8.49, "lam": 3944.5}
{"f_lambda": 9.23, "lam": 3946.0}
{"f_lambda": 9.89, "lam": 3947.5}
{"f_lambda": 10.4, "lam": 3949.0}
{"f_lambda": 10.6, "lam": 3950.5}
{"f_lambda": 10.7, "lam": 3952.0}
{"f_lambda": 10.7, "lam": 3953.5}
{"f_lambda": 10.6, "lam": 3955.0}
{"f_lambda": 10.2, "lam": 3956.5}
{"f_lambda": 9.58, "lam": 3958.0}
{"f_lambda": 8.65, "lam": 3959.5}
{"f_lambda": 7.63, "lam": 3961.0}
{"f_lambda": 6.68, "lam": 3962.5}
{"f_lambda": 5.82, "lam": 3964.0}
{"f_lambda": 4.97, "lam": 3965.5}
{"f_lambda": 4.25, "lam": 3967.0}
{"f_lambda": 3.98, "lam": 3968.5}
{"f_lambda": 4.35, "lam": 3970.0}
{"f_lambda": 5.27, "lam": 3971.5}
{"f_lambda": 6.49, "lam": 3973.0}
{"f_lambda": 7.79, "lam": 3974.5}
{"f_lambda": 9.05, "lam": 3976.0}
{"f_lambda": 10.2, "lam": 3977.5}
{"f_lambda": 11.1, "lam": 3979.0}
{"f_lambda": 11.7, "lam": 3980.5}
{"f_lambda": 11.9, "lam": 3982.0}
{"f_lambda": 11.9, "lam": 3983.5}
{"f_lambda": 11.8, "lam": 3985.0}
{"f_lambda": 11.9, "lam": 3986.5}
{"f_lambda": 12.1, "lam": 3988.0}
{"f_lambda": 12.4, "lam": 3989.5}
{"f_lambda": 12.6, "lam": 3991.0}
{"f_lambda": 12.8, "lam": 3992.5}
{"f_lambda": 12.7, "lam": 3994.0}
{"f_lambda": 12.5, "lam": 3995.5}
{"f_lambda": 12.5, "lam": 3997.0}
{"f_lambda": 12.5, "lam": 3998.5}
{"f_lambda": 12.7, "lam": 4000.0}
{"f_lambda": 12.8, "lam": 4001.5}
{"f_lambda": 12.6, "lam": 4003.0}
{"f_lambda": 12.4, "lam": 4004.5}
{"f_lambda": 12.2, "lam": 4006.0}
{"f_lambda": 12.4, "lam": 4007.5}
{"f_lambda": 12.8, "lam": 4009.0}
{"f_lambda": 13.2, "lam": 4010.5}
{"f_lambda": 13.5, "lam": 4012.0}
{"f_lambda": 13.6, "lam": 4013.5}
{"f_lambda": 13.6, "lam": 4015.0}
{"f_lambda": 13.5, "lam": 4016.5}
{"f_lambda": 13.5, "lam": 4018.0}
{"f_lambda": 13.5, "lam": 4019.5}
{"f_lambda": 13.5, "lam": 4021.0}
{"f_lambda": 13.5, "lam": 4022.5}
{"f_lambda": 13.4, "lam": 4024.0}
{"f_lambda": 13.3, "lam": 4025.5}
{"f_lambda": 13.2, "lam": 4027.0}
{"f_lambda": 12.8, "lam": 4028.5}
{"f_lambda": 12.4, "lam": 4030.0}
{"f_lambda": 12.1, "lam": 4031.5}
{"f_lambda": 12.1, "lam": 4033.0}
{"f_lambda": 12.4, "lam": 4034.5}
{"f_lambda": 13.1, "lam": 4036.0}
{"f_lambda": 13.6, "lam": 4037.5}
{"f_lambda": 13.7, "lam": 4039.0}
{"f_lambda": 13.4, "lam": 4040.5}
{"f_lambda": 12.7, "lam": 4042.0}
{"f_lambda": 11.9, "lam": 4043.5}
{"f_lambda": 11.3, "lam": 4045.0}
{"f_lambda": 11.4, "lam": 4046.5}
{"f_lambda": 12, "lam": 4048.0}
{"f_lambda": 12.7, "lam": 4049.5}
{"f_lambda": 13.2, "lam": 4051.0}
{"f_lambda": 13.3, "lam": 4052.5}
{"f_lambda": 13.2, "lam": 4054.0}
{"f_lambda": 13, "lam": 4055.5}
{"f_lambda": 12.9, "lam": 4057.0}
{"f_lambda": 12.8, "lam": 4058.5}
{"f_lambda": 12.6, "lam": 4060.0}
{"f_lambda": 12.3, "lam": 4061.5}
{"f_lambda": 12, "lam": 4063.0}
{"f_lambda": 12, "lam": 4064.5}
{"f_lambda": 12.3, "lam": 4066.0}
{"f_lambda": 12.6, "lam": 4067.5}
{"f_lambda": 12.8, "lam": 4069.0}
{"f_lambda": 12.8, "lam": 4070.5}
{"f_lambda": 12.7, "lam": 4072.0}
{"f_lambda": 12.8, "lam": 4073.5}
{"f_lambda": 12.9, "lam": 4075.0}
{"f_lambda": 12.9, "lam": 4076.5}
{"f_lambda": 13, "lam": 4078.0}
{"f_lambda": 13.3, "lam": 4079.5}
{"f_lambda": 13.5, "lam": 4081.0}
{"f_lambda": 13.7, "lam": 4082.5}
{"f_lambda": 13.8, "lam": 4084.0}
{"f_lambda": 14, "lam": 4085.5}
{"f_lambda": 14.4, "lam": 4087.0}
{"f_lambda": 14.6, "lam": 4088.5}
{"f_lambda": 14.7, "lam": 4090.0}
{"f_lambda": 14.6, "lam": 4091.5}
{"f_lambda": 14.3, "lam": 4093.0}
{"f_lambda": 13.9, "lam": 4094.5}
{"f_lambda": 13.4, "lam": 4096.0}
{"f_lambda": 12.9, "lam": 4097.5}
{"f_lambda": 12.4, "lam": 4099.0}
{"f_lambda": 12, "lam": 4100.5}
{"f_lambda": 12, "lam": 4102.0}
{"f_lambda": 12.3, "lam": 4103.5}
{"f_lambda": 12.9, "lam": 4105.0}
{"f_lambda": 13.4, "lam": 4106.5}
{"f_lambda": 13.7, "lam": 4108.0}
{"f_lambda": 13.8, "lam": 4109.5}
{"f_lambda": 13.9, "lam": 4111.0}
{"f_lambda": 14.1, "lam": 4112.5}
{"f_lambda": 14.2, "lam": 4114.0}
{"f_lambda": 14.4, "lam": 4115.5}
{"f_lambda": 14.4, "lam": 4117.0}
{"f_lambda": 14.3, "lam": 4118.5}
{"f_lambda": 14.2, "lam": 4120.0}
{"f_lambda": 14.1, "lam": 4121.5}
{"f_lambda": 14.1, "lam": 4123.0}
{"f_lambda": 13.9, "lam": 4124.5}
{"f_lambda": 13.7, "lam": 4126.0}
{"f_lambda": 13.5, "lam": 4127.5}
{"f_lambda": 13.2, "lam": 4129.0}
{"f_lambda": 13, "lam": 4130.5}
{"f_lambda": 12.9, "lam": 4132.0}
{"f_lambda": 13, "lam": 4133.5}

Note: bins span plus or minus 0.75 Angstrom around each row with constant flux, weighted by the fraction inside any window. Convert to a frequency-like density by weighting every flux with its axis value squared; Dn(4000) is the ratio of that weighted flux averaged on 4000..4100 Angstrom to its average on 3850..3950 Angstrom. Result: 1.60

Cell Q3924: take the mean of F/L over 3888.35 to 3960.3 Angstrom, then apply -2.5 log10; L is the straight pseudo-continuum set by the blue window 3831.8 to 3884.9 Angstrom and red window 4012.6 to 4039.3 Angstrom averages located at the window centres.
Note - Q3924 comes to 0.223 mag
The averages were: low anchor 9.03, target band 8.63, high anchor 13.1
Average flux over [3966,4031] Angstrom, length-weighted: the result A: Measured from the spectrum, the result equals 11.5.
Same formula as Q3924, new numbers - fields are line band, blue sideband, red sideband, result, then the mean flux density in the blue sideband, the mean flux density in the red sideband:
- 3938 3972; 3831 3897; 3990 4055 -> 0.39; 9.05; 12.8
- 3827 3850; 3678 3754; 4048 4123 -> 0.33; 8.56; 13.3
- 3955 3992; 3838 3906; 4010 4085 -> 0.28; 9.48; 12.9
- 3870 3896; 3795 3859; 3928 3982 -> -0.16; 8.7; 7.39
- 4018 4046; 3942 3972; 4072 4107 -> -0.17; 8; 13.4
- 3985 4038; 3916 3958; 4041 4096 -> -0.20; 7.67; 13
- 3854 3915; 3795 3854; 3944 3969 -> -0.13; 8.68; 8.42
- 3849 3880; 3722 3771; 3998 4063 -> 0.04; 8.07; 12.8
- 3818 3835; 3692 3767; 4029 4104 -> 0.40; 8.5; 12.9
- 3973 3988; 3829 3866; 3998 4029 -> 0.14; 8.46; 13.1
